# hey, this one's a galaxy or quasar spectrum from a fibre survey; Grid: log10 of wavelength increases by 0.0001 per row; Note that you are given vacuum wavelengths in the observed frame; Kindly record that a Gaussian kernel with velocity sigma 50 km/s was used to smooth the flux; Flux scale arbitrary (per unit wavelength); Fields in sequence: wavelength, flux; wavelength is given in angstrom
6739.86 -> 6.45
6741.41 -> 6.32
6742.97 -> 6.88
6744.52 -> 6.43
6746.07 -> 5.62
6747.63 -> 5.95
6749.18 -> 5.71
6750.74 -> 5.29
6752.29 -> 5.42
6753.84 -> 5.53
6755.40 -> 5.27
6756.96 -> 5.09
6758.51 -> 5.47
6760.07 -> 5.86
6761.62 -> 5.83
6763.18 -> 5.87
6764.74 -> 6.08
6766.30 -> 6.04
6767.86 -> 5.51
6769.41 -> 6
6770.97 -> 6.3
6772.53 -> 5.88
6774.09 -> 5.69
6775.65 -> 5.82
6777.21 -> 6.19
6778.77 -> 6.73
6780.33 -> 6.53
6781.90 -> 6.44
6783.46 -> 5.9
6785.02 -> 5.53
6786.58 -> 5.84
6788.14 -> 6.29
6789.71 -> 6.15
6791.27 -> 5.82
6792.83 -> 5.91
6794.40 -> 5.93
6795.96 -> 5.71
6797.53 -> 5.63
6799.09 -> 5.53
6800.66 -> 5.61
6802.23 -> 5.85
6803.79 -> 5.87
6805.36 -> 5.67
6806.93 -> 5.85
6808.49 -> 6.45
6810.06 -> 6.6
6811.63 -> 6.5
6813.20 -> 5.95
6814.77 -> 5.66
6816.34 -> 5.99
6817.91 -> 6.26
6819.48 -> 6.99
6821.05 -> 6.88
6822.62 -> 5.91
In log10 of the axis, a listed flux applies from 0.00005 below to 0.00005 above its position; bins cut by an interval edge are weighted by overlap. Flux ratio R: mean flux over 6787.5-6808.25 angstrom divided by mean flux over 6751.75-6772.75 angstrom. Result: 1.0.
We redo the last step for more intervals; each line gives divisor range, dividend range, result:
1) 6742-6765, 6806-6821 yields 1.09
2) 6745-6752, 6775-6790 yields 1.09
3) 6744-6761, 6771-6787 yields 1.09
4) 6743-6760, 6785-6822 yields 1.07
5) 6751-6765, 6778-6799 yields 1.08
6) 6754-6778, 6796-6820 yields 1.04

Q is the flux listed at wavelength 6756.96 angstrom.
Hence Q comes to 5.09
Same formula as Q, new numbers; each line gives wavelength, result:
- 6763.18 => 5.87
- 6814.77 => 5.66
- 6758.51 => 5.47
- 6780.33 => 6.53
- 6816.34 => 5.99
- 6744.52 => 6.43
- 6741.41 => 6.32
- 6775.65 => 5.82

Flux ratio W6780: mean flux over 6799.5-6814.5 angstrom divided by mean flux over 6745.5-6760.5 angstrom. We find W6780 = 1.1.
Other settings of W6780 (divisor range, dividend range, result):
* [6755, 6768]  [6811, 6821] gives 1.10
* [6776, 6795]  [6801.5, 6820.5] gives 1.01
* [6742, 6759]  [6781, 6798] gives 1.04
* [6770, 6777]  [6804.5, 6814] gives 1.04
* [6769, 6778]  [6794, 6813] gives 0.99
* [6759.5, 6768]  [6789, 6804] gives 0.98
